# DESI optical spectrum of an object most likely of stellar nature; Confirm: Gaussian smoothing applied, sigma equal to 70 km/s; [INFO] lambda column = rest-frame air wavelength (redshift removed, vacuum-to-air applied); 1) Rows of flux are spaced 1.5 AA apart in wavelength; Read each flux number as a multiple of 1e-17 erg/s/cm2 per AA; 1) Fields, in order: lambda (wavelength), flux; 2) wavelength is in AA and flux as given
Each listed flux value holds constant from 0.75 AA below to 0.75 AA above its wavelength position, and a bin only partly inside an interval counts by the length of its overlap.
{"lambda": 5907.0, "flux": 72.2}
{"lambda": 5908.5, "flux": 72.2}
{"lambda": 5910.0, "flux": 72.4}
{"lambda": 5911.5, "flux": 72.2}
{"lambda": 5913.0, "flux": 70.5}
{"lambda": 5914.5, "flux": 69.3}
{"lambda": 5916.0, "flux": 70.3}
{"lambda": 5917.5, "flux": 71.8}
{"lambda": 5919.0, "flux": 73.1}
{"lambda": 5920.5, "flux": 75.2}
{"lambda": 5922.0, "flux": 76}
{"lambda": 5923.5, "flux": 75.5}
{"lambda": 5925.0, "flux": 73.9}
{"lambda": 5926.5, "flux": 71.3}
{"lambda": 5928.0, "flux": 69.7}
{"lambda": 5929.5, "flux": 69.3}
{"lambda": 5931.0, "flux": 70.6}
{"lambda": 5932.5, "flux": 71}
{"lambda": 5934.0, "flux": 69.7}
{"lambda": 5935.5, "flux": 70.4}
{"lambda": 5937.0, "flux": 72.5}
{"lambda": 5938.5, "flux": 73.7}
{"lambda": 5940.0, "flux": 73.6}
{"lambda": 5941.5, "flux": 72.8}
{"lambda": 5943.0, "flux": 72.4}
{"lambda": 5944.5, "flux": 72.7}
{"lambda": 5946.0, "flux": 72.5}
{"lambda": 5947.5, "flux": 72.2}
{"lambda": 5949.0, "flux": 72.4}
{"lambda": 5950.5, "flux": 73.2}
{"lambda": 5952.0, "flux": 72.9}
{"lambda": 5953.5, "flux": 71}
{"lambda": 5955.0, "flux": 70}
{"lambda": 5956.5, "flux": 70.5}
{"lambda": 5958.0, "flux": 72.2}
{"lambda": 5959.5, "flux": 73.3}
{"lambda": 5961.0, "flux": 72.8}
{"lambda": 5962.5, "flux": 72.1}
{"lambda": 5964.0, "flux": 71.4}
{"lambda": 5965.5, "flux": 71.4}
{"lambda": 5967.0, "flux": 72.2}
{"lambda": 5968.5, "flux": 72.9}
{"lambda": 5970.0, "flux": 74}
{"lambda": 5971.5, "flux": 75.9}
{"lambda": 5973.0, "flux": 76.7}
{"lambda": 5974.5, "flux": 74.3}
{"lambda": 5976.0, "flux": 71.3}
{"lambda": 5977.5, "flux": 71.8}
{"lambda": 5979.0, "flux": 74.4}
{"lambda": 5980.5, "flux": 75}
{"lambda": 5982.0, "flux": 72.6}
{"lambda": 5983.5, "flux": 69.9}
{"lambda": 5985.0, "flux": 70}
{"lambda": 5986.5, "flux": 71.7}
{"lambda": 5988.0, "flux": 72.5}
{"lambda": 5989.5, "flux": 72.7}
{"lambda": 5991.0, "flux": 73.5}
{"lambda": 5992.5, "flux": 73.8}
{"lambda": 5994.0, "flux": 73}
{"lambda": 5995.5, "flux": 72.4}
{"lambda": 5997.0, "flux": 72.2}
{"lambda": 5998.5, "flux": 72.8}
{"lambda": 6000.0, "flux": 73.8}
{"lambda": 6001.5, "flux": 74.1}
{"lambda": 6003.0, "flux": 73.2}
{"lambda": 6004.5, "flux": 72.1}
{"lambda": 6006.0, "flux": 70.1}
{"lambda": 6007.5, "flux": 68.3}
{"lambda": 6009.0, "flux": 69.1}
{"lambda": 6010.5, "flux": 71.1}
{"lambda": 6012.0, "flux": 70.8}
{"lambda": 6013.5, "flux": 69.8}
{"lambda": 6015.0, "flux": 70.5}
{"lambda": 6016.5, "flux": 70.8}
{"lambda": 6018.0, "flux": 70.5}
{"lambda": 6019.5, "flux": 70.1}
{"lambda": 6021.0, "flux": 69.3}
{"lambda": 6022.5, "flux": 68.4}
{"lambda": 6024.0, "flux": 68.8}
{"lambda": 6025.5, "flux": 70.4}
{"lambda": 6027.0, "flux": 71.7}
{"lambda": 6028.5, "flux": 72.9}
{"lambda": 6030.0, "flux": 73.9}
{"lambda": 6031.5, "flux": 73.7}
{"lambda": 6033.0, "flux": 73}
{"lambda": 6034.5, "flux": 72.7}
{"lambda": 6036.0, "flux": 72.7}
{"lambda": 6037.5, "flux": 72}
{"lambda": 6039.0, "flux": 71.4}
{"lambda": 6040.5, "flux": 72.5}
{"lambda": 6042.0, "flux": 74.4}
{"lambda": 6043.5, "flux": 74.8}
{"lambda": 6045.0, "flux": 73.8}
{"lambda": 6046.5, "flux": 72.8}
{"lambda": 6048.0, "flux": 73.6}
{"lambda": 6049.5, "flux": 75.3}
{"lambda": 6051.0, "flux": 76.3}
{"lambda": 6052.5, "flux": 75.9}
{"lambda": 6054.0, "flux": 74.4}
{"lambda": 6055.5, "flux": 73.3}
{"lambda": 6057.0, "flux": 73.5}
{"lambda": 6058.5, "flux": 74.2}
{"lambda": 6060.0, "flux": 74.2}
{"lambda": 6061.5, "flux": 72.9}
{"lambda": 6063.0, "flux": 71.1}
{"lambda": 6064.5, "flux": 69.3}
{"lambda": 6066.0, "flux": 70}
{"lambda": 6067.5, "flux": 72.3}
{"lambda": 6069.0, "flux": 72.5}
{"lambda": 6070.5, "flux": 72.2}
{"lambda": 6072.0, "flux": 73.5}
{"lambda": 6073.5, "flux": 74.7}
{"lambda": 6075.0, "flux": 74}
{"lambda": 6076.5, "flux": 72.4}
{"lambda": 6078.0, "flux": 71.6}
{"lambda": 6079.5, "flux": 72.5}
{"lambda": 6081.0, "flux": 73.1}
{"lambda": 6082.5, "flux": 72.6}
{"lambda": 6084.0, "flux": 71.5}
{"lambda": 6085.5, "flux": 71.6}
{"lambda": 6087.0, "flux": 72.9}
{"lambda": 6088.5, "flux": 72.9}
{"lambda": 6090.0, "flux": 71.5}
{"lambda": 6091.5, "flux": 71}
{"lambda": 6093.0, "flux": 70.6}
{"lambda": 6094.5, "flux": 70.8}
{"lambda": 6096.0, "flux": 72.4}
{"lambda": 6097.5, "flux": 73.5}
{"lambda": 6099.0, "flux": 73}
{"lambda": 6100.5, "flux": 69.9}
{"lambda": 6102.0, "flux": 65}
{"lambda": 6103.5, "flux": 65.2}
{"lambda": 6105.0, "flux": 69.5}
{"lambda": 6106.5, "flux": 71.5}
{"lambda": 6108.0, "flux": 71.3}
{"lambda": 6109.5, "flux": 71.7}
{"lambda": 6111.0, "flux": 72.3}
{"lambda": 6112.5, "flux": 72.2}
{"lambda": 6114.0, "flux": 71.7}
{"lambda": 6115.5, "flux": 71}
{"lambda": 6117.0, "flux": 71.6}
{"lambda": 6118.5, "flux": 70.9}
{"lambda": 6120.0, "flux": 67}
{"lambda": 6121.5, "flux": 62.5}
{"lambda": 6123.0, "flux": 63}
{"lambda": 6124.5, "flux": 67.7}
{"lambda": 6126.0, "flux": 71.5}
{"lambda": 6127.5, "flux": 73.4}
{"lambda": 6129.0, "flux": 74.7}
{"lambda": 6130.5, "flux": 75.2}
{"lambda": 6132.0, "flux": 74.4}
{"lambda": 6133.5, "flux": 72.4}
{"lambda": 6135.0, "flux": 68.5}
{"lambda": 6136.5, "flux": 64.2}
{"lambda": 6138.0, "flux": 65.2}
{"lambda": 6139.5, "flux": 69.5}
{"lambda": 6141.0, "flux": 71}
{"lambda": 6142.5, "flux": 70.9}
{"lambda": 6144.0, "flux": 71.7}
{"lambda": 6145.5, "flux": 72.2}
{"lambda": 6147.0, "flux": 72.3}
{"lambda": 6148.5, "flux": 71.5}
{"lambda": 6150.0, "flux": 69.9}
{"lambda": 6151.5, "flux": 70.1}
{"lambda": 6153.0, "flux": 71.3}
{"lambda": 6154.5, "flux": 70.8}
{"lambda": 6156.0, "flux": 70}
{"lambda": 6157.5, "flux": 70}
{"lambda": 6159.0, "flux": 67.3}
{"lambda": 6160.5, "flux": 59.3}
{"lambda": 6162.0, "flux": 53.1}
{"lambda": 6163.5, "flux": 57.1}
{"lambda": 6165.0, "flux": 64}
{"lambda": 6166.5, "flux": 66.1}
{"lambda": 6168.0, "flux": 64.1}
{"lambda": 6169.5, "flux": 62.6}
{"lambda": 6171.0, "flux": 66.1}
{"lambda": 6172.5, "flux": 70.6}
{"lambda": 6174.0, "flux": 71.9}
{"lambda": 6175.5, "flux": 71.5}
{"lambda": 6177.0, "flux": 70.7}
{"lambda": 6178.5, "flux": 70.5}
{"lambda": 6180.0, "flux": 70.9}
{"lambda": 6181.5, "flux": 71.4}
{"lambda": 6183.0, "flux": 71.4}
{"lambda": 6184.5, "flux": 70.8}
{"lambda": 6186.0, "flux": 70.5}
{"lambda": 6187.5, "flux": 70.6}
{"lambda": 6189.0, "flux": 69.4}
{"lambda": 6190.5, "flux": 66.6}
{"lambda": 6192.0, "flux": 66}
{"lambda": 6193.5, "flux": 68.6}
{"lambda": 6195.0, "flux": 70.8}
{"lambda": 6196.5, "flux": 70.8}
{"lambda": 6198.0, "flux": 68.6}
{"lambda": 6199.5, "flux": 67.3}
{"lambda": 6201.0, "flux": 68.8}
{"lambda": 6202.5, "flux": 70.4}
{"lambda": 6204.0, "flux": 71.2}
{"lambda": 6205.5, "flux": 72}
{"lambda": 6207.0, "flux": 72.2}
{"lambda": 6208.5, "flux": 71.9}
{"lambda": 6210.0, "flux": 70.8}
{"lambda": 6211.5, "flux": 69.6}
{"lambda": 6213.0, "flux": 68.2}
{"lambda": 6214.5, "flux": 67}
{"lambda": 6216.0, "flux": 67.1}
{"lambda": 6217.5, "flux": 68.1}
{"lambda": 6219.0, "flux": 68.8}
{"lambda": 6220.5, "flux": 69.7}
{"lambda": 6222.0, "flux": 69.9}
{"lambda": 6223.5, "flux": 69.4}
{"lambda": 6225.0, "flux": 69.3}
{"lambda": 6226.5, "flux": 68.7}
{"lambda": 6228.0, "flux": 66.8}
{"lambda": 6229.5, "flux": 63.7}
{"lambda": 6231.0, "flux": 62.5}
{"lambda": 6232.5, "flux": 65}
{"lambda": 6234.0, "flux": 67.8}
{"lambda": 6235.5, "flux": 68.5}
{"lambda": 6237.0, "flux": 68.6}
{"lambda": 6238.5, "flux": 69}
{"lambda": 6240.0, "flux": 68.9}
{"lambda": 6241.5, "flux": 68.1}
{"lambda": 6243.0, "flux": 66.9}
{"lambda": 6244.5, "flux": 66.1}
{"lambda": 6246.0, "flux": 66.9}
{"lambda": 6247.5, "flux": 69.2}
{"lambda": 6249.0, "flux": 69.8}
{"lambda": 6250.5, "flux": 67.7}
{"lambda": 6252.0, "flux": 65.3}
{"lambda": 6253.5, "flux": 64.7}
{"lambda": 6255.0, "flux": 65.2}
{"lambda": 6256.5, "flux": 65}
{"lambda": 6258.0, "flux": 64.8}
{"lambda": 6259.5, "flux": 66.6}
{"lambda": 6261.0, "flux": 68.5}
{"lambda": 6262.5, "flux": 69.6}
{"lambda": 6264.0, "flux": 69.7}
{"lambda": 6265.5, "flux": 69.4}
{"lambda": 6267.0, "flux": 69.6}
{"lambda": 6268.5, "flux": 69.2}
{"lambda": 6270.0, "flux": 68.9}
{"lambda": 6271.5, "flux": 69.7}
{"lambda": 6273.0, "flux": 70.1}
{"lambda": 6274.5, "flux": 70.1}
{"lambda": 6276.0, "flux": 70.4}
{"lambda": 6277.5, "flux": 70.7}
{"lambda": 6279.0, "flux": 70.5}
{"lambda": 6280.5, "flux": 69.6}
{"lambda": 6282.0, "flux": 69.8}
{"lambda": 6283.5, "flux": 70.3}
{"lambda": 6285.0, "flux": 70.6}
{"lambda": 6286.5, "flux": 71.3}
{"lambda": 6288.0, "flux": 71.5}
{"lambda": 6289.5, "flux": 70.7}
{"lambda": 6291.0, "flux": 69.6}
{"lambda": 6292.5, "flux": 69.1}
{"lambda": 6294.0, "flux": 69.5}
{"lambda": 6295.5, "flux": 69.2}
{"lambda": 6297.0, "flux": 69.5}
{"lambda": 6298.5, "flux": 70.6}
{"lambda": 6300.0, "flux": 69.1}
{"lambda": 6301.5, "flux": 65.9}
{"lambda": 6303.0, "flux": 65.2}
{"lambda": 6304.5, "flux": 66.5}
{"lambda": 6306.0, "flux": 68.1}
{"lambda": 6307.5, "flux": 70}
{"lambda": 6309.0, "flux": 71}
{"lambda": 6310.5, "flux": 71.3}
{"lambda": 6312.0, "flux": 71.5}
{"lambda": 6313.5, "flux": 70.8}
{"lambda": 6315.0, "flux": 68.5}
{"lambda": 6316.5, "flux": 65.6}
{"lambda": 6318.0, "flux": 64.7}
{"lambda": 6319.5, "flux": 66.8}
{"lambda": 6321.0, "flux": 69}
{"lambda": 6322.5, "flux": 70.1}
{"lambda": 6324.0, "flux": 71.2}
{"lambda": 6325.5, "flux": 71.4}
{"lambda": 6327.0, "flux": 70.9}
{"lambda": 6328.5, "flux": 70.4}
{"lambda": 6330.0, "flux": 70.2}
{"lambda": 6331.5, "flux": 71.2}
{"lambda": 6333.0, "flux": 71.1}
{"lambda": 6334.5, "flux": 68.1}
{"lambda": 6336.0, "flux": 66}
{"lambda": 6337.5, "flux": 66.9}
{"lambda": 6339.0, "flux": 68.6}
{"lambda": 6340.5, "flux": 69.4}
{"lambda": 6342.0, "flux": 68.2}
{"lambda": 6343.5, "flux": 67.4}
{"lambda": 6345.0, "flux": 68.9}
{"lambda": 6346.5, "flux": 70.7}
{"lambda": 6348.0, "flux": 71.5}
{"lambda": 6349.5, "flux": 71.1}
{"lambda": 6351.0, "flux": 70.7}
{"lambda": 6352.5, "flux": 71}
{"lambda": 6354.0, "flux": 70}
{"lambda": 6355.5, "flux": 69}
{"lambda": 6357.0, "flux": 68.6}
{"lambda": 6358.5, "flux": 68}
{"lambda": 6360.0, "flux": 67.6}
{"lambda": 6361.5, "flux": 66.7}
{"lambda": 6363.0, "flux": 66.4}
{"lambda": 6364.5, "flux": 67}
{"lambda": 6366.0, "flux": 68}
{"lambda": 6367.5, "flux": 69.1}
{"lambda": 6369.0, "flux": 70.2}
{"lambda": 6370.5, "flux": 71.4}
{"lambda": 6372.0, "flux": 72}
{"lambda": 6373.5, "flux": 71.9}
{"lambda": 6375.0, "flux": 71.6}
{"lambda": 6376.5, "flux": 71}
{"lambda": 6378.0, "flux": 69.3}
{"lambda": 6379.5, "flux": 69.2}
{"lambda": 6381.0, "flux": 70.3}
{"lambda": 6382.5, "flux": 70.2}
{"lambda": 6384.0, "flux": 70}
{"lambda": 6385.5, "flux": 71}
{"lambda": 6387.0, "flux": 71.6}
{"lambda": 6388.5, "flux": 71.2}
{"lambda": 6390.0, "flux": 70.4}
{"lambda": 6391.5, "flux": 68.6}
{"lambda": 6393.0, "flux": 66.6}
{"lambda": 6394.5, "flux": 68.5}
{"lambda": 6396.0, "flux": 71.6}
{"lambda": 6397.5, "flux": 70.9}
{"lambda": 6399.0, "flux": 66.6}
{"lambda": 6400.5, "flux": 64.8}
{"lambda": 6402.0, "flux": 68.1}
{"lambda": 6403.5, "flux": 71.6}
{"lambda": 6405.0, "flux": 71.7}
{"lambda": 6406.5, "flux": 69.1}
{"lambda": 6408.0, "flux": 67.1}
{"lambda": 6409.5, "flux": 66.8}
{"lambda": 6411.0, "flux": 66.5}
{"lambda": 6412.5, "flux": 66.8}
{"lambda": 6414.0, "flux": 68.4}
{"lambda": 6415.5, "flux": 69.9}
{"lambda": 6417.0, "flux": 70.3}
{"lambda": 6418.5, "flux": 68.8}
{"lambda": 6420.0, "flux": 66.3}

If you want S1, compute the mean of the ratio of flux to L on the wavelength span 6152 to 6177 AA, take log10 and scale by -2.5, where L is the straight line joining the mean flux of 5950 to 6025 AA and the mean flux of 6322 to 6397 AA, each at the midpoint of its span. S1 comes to 0.07 mag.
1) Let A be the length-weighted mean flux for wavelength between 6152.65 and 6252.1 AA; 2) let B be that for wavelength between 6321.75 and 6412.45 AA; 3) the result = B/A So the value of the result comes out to 1.02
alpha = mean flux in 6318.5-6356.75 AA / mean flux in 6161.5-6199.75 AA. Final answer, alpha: 1.0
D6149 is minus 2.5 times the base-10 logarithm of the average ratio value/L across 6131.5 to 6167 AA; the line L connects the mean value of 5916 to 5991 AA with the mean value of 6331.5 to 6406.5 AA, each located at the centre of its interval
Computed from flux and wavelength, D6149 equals 0.05 mag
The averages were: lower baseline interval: 72.5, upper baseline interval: 69.4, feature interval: 68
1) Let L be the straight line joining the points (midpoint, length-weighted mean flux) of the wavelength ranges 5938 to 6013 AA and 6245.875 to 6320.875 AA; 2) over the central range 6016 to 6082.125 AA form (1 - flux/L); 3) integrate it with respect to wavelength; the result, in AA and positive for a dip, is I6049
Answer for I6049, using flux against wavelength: -0.96 AA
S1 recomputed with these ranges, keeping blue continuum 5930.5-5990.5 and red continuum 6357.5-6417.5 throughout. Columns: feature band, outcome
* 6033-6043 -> -0.01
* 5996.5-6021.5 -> 0.01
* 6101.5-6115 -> 0.02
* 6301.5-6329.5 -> 0.01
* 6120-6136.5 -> 0.02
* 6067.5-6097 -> -0.01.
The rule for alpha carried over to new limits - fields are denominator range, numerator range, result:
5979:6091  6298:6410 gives 0.96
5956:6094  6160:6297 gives 0.94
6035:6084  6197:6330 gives 0.94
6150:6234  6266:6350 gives 1.02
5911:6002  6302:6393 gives 0.96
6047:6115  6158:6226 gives 0.95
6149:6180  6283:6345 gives 1.03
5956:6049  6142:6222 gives 0.95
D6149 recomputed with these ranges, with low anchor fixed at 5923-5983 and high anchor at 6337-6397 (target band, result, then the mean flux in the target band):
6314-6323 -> 0.04 mag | 67.5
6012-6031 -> 0.02 mag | 70.6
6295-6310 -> 0.02 mag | 68.5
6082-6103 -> 0.00 mag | 71.3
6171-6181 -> 0.00 mag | 70.7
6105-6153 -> 0.01 mag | 70.4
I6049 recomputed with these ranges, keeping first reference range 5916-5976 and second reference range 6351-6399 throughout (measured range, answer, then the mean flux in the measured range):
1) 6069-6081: -0.2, 73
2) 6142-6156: 0.0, 71.1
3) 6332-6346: 0.3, 68.4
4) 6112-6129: 0.4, 69.5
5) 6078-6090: -0.1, 72.3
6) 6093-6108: 0.3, 70.2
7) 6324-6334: -0.1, 70.8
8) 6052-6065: -0.3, 73.2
